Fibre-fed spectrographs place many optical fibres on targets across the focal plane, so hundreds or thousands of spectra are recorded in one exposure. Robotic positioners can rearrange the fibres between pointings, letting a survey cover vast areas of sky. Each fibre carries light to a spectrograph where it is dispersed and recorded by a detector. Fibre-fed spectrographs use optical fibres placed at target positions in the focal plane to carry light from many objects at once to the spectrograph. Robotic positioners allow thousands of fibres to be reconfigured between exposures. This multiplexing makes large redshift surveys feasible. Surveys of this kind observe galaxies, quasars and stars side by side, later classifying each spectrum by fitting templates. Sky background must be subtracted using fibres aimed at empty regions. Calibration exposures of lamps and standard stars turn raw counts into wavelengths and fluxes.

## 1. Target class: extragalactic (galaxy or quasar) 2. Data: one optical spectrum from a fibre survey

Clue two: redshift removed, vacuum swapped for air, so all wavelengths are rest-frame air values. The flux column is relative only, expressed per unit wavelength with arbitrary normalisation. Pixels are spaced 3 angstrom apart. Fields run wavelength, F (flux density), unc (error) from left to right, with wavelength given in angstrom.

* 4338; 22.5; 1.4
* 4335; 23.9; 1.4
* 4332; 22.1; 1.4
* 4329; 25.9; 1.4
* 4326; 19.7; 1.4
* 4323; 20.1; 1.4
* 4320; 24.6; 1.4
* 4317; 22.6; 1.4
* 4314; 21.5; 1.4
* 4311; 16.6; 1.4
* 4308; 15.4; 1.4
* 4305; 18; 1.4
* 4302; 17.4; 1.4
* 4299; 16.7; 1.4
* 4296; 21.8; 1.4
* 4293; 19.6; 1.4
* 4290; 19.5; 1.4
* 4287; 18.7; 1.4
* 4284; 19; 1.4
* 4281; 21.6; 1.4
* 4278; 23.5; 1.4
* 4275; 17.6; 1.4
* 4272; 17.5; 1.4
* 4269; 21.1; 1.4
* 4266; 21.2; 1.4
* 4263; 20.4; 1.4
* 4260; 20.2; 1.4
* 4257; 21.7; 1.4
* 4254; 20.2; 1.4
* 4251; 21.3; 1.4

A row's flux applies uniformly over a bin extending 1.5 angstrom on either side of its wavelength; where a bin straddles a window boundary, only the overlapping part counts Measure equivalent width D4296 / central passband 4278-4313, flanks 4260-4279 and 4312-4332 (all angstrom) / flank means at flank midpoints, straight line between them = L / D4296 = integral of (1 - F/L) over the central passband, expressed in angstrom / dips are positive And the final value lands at 3.82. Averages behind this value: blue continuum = 20.1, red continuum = 22.2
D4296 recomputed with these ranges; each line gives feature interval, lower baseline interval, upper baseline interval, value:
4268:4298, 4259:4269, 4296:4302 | -1.0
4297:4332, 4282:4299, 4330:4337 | 2.6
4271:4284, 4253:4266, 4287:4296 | 0.1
